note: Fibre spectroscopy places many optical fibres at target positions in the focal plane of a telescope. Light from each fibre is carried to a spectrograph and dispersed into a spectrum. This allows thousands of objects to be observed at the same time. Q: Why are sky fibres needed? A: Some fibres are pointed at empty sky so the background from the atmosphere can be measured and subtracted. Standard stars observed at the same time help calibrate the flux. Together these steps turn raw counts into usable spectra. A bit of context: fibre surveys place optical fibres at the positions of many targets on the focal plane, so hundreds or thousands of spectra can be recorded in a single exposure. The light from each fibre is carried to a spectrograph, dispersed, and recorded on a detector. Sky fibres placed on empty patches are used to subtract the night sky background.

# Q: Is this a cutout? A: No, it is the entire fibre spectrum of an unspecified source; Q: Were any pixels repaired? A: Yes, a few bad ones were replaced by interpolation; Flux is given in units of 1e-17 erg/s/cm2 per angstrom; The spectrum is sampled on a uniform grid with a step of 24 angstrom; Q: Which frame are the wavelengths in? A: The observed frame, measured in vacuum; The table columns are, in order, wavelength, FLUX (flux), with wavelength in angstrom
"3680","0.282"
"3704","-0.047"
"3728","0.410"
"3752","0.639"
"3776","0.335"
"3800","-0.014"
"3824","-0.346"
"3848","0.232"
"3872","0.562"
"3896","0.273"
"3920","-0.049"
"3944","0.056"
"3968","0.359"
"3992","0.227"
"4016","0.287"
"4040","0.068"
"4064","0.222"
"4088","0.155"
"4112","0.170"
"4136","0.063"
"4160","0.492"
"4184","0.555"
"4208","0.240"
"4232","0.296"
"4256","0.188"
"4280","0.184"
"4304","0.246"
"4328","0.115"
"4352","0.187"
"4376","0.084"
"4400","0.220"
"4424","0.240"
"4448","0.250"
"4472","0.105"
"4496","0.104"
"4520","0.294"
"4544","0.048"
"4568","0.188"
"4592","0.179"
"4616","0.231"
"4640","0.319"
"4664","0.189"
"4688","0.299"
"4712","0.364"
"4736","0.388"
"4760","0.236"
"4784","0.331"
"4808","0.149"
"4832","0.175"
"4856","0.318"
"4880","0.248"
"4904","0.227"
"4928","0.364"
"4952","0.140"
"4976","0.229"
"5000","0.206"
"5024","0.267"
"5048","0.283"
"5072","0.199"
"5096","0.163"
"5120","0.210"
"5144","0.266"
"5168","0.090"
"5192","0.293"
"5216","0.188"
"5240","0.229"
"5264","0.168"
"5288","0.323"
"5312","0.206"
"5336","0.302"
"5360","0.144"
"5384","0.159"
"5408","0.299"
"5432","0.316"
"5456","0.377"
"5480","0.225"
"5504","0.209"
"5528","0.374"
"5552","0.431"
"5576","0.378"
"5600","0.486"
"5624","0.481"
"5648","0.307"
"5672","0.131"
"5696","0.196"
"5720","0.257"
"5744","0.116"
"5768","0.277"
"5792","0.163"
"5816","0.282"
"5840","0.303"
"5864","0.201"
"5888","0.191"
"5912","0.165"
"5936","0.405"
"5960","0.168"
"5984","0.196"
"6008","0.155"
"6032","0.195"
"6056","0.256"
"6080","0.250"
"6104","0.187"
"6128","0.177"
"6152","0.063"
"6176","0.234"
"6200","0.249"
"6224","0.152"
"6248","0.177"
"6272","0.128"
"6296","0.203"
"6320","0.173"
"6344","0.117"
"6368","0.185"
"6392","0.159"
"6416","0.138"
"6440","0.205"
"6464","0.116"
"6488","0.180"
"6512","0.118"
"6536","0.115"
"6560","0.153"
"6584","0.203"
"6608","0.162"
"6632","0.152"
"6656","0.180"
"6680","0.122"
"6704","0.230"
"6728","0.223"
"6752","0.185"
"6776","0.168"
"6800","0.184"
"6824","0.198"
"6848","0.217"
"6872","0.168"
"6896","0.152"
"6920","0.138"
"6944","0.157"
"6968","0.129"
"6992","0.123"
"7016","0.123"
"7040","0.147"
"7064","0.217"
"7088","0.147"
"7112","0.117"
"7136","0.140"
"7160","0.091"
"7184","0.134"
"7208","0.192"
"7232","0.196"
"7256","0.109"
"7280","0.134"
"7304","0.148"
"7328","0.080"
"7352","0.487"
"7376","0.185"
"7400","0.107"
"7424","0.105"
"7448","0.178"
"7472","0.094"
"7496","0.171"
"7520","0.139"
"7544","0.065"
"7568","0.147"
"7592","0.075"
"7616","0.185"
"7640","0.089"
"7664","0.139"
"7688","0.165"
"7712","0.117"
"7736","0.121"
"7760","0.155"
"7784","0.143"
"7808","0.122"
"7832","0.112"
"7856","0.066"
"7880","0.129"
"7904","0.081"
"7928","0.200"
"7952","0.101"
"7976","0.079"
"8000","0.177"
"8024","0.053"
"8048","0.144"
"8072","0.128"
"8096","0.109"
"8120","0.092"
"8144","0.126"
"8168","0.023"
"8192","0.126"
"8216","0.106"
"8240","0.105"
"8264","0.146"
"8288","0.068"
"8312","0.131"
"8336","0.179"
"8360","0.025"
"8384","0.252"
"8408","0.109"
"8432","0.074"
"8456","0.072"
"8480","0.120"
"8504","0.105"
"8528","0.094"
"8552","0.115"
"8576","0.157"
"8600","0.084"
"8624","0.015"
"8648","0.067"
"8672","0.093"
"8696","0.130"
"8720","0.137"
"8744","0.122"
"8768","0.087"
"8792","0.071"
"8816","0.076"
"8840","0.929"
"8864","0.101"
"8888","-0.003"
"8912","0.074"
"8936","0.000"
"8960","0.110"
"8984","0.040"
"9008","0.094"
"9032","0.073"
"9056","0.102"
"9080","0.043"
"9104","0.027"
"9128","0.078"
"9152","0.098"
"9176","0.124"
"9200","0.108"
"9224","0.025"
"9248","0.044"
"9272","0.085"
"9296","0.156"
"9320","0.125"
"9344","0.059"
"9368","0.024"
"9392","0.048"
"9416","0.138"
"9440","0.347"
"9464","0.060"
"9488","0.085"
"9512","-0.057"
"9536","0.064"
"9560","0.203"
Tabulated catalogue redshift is 0.121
